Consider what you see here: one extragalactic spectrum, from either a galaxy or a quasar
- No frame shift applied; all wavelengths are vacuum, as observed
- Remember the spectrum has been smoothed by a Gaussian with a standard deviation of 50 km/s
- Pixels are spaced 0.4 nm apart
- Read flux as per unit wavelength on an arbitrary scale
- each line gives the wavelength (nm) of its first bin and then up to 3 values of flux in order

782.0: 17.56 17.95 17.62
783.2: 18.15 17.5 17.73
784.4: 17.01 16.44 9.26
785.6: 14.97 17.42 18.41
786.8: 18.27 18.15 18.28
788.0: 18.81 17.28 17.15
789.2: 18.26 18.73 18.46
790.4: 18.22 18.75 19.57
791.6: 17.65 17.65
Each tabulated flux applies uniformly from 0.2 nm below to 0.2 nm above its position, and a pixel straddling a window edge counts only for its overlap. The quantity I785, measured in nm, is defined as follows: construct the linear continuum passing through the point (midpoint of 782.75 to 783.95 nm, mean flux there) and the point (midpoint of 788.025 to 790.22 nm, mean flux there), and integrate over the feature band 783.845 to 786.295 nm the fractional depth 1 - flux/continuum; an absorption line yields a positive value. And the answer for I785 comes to 0.32 nm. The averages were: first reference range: 17.8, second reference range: 18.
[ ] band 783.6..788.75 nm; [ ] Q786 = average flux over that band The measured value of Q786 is 16.9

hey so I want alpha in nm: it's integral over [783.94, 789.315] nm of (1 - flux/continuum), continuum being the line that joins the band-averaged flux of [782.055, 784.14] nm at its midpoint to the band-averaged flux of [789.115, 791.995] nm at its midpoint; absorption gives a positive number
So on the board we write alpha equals 0.354 nm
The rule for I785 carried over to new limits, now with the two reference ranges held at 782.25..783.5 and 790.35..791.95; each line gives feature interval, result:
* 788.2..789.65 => 0.045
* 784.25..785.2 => 0.151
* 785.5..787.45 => 0.059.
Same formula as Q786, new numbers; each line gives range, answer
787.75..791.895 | 18.3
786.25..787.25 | 18.3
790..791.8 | 18.5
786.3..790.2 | 18.2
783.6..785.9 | 15.4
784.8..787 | 15.7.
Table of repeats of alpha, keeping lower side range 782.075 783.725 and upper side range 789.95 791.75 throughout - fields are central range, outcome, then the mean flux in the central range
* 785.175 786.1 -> 0.189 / 14.4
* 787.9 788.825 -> 0.029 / 17.7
